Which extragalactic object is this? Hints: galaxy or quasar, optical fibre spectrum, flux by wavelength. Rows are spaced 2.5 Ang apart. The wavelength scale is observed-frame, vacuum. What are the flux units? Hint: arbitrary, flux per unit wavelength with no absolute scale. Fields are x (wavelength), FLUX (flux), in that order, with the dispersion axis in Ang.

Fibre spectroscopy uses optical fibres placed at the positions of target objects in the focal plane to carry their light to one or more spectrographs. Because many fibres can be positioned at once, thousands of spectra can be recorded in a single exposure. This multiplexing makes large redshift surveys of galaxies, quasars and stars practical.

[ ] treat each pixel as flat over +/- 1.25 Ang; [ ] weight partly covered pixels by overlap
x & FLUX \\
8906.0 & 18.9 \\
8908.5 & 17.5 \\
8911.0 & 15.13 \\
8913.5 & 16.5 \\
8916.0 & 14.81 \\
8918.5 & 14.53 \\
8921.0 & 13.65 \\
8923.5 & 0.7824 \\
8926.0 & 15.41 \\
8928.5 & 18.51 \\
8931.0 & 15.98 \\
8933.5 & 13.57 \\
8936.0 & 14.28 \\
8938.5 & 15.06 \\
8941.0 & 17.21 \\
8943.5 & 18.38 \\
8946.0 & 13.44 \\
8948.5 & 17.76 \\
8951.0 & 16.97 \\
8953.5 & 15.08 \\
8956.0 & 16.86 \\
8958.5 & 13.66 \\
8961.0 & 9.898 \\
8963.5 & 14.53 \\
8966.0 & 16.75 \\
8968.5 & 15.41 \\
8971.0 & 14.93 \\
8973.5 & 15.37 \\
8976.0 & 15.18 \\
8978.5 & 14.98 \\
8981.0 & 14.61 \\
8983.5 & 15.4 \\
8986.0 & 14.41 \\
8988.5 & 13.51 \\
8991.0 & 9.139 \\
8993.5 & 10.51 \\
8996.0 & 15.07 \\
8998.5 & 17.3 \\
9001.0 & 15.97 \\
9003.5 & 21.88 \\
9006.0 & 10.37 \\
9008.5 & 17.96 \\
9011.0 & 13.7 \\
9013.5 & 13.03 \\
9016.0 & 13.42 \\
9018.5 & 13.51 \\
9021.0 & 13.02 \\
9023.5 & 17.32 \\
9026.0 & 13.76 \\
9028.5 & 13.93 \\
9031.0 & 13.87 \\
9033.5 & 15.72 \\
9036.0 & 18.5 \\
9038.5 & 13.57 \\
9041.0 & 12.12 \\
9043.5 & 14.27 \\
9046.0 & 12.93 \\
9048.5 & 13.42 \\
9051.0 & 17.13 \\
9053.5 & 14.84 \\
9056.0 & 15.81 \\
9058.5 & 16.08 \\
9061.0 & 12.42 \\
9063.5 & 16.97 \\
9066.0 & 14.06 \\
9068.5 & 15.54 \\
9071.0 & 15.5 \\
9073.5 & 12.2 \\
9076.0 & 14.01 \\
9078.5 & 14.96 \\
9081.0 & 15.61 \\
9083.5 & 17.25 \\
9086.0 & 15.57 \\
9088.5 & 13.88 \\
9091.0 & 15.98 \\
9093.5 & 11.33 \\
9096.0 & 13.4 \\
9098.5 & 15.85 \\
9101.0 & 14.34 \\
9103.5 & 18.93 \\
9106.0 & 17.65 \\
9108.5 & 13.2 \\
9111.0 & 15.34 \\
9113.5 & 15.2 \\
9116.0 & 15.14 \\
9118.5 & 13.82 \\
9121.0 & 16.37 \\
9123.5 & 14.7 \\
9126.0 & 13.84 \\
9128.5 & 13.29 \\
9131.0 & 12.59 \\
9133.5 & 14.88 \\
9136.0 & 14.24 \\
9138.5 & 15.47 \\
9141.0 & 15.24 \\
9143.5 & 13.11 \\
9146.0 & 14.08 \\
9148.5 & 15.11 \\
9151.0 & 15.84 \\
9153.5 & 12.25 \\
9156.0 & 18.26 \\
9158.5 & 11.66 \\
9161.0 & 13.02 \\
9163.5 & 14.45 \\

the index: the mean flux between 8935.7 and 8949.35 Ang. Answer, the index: 16.1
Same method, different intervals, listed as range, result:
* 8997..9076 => 14.8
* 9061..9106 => 15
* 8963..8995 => 14.2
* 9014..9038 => 14.7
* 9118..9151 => 14.4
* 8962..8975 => 15.3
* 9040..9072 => 14.7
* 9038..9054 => 14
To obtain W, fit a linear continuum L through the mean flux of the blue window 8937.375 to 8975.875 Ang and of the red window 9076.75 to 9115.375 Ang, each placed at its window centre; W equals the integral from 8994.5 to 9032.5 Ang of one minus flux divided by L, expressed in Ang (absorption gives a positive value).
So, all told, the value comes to 1.03 Ang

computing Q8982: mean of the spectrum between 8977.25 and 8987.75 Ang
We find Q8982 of 14.8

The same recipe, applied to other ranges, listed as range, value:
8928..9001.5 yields 14.9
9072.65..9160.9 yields 14.7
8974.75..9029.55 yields 14.5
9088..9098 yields 13.8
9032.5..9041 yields 15.4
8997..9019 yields 15.3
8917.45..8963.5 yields 14.5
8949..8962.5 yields 14.7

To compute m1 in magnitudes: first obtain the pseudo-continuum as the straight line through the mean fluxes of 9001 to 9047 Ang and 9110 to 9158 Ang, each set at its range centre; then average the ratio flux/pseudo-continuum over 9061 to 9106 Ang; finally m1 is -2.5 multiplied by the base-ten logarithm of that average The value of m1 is -0.03 mag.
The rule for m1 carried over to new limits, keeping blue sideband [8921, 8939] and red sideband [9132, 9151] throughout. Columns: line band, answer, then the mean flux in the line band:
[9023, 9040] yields -0.09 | 15.1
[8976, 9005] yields -0.08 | 14.8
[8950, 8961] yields -0.11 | 15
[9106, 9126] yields -0.03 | 14.9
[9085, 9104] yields -0.03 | 14.7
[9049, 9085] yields -0.07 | 15.1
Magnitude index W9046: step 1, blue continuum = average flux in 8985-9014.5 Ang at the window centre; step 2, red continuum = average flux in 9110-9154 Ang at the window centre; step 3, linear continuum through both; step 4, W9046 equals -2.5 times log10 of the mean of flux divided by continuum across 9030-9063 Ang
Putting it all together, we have -0.02 mag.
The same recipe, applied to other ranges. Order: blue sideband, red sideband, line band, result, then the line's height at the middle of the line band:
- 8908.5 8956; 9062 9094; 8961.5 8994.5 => 0.06 mag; 14.9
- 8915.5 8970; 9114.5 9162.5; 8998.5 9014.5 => -0.08 mag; 14.6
